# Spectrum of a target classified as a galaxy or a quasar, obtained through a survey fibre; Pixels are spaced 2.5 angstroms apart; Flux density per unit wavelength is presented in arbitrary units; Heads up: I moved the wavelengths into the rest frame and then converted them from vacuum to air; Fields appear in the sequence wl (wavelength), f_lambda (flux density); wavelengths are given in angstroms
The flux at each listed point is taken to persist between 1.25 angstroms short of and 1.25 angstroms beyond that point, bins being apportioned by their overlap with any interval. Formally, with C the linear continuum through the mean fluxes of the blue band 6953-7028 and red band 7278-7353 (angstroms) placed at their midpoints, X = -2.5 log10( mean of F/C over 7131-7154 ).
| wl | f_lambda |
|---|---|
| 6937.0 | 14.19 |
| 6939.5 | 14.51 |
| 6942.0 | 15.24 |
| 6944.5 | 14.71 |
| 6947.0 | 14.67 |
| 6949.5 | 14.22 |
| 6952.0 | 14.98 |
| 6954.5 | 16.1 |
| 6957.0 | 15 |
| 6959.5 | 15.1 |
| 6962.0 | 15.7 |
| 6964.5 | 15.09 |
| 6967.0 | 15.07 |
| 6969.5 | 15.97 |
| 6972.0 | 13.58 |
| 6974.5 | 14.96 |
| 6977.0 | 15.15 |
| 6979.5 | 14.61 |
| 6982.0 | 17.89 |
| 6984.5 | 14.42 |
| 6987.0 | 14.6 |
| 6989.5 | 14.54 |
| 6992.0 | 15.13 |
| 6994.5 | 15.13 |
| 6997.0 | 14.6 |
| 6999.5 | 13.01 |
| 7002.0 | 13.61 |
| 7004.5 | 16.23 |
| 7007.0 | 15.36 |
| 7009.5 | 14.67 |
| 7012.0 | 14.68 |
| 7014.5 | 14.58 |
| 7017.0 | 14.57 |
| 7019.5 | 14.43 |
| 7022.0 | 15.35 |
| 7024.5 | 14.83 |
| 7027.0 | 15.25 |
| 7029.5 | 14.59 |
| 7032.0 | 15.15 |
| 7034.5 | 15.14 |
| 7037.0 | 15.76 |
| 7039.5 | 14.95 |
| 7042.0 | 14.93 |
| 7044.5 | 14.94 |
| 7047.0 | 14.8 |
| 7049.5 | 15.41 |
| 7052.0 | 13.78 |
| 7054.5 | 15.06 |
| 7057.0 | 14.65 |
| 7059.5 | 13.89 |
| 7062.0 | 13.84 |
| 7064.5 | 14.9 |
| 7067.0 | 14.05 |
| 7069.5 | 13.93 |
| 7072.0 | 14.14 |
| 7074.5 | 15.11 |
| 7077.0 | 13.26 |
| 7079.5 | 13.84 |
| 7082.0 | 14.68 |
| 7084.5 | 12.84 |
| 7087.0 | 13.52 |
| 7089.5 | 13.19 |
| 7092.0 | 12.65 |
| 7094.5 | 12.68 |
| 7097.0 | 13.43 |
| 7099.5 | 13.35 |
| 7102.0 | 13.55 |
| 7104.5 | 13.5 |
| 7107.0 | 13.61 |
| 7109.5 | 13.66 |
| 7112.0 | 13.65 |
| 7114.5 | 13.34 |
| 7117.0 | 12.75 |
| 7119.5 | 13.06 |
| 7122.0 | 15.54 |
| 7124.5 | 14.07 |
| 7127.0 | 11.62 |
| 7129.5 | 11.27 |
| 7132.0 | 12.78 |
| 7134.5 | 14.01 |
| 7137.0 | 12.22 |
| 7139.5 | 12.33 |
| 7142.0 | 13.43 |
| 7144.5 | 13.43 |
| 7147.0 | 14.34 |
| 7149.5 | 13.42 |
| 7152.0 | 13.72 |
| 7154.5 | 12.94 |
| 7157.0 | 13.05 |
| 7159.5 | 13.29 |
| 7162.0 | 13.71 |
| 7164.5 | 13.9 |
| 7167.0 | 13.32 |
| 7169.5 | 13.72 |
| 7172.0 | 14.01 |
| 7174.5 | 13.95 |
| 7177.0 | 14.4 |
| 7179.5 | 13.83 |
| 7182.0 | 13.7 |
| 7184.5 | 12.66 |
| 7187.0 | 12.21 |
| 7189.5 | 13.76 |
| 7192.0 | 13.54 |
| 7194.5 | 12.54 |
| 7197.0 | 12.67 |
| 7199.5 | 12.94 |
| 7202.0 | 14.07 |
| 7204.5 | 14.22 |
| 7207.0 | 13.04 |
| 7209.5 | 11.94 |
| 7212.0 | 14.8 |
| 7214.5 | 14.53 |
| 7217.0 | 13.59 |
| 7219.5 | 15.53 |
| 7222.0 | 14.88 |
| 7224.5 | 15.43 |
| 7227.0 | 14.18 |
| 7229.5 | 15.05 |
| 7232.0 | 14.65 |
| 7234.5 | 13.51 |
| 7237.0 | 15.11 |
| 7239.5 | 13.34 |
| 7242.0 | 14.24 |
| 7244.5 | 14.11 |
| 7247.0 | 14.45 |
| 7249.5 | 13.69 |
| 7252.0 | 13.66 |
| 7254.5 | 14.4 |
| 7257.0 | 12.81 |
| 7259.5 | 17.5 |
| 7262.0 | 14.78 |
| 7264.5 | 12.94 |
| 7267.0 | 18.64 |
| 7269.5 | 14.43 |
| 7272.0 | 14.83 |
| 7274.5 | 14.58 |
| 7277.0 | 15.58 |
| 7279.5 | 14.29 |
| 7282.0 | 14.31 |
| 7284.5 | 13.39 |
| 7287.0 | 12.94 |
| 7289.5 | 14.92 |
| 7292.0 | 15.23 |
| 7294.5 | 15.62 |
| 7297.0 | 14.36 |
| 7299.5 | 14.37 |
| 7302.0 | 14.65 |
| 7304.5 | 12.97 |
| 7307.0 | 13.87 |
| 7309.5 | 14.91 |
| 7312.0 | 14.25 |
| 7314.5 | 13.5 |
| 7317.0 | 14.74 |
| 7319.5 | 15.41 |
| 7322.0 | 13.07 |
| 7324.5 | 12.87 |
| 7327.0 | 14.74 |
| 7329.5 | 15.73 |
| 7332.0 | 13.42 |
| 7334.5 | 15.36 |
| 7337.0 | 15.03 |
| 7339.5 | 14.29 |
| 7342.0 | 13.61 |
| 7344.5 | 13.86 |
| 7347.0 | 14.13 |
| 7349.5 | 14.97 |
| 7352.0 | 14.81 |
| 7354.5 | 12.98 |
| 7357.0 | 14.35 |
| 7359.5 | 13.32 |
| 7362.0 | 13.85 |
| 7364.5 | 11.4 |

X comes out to 0.11 mag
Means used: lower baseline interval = 15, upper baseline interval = 14.3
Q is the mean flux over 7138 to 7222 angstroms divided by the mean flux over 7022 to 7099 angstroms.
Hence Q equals 0.95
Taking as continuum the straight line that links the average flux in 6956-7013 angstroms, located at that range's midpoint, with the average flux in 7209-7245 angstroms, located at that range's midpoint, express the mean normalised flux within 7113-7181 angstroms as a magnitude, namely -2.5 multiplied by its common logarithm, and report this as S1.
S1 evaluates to 0.09 mag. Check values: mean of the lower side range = 15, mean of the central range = 13.4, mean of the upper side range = 14.4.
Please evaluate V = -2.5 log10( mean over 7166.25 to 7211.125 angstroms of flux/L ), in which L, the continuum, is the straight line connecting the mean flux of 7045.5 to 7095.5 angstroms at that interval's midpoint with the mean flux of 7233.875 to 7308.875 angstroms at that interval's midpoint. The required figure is 0.07 mag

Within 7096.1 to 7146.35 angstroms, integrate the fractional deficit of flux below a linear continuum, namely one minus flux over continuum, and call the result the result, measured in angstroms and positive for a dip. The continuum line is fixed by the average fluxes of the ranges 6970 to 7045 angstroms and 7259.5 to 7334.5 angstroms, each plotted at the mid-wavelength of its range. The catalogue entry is 5.14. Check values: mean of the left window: 14.9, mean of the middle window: 13.2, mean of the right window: 14.5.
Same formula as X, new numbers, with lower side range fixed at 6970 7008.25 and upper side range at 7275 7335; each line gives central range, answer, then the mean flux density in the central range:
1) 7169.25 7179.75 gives 0.04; 14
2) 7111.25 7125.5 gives 0.07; 13.7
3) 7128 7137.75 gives 0.17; 12.6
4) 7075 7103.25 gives 0.10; 13.4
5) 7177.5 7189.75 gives 0.10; 13.3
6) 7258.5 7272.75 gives -0.08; 15.5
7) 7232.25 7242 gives 0.03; 14.1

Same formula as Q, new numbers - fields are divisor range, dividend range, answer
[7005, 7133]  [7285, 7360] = 1.01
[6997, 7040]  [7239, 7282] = 0.99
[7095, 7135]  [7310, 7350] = 1.08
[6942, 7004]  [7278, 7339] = 0.96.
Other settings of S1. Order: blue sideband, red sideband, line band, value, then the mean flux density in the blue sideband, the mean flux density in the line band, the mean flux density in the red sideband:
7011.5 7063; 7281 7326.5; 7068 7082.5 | 0.044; 14.8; 14.1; 14.2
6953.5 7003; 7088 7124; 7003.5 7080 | -0.038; 15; 14.7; 13.4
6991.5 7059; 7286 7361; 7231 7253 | 0.026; 14.8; 14.1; 14.3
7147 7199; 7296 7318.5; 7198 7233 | -0.040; 13.4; 14.2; 14.2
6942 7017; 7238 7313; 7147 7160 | 0.099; 14.9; 13.4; 14.5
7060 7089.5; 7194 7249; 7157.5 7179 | 0.020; 14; 13.8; 14.1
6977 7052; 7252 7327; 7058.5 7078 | 0.051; 14.9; 14.2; 14.5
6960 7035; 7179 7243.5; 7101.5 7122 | 0.065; 14.9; 13.5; 13.8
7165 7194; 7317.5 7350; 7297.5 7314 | 0.004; 13.5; 14.1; 14.3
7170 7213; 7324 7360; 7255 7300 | -0.064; 13.4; 14.8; 14.3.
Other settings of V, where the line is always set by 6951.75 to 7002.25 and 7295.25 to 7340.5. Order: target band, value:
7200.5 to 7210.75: 0.096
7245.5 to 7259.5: 0.024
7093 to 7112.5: 0.103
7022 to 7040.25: -0.017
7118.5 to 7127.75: 0.077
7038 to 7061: 0.010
